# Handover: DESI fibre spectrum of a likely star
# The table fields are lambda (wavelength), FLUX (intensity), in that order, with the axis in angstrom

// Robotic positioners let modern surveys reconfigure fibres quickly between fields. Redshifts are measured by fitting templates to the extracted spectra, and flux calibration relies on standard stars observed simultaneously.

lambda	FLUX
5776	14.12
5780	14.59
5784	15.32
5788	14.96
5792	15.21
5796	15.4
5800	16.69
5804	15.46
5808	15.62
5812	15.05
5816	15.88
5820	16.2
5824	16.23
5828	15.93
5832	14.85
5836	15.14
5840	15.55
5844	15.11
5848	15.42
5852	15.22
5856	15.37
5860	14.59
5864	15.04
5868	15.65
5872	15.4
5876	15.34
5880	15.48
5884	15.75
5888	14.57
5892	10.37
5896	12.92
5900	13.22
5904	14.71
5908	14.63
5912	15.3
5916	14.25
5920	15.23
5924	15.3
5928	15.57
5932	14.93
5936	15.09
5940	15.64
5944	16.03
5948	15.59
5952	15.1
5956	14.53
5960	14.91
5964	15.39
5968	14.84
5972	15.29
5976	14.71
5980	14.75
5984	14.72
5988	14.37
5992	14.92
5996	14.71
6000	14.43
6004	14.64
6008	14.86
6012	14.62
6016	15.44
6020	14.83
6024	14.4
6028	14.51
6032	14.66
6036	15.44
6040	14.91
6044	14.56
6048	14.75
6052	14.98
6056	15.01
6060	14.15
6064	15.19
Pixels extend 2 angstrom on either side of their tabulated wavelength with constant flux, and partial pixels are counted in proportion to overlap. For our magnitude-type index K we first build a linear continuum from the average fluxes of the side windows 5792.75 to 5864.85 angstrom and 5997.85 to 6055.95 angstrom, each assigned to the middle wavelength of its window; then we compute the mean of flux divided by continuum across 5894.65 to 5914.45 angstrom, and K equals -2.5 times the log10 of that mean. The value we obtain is 0.08 mag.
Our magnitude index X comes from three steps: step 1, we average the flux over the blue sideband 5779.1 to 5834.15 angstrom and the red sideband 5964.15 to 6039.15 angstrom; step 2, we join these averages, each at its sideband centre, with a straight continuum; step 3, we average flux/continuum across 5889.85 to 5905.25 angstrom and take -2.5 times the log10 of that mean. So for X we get 0.19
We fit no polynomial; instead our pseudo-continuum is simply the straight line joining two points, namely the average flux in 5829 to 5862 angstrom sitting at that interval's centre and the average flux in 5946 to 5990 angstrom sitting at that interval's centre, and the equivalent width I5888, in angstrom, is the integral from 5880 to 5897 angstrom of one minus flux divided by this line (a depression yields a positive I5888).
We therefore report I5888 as 1.6 angstrom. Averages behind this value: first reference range 15.2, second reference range 14.9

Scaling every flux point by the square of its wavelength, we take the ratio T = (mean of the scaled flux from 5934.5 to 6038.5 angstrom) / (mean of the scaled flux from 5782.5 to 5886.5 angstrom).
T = 1.0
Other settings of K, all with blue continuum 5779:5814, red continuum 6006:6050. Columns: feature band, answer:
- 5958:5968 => -0.008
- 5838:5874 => -0.001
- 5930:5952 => -0.028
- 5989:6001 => 0.016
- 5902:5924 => 0.017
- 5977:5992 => 0.019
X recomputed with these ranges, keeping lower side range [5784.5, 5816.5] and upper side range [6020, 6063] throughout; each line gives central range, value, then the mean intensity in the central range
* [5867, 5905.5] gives 0.07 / 14.3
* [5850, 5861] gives 0.02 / 15.1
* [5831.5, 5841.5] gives 0.01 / 15.2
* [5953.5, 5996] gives 0.01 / 14.8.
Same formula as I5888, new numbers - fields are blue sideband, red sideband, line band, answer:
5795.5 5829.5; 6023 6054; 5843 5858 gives 0.4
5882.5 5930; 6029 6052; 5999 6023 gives -0.1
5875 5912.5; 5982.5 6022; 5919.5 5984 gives -3.1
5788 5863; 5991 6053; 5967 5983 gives 0.1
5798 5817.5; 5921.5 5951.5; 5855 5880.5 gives 0.6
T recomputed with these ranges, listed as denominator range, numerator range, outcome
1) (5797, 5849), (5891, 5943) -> 0.96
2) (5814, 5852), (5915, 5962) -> 1.01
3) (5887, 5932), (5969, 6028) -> 1.07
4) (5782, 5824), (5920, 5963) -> 1.03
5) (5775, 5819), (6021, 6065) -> 1.05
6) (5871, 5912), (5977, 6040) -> 1.08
